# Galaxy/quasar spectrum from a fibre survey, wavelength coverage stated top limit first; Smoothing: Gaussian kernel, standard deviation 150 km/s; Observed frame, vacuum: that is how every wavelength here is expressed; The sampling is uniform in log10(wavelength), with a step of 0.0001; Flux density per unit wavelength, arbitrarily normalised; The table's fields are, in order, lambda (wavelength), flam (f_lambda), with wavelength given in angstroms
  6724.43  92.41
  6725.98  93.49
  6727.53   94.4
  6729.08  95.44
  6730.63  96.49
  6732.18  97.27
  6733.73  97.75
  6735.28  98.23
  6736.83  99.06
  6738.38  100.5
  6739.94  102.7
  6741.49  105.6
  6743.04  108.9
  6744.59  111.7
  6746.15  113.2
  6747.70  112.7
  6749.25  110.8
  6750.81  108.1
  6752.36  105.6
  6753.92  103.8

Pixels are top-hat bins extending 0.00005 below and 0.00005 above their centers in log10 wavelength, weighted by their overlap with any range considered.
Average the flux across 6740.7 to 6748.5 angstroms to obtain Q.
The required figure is 111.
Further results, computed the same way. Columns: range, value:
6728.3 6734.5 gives 96.7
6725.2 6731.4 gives 94.9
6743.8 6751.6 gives 111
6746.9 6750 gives 112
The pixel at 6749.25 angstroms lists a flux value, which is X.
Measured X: 110.8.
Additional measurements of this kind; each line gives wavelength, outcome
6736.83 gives 99.06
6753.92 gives 103.8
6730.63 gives 96.49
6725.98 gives 93.49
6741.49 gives 105.6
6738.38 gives 100.5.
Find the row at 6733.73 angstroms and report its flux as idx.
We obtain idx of 97.75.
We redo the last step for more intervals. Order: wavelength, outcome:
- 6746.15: 113.2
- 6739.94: 102.7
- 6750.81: 108.1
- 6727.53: 94.4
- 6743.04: 108.9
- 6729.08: 95.44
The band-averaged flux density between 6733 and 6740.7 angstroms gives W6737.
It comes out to 99.6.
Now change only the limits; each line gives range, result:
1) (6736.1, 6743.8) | 103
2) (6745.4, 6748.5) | 113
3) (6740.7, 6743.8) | 107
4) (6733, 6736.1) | 98.1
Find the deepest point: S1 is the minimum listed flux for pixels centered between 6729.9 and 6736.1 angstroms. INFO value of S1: 96.49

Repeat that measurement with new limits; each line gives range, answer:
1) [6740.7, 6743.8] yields 105.6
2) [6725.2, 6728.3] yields 93.49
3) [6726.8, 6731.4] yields 94.4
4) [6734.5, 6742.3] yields 98.23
